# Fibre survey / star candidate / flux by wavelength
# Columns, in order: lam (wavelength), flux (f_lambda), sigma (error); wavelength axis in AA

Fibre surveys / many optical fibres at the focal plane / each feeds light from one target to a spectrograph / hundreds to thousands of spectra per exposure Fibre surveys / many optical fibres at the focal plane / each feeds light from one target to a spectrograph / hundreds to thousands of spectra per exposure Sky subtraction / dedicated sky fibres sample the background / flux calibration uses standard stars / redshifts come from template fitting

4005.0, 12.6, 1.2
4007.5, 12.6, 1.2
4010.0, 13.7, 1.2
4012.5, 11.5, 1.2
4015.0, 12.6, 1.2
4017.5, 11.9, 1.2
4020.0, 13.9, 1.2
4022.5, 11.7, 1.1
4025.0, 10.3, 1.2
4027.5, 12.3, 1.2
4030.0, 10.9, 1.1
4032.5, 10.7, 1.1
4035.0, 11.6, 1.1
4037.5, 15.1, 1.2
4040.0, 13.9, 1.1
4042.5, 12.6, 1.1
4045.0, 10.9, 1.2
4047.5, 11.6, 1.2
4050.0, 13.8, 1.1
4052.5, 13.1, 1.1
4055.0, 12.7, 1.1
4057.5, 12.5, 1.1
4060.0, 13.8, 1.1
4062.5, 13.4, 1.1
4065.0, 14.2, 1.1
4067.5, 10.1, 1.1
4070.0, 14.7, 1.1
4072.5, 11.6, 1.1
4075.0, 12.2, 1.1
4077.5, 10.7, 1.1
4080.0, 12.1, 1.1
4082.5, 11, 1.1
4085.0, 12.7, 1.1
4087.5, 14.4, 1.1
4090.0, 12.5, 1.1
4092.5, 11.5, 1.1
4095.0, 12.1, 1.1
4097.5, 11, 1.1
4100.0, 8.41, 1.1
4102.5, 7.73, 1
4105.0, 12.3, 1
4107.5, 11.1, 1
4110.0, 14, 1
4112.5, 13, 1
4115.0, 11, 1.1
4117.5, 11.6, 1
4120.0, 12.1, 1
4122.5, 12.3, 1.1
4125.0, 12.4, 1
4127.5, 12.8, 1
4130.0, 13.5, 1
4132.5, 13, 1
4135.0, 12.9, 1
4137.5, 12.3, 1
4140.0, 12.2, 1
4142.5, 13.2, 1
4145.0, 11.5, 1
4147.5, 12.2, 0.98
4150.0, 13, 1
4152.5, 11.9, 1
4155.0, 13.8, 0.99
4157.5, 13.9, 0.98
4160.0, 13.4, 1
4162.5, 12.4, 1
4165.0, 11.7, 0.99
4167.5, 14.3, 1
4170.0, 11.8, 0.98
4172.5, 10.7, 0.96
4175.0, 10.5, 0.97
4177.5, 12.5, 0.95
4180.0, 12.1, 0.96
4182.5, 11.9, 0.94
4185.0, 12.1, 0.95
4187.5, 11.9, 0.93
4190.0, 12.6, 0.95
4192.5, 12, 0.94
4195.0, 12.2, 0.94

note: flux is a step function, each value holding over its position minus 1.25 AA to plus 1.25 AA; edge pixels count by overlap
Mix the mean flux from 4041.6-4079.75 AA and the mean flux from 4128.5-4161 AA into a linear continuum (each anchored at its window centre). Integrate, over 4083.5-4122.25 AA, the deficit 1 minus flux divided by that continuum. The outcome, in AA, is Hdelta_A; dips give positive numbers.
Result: 2.95 AA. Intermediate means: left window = 12.5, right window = 12.8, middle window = 11.7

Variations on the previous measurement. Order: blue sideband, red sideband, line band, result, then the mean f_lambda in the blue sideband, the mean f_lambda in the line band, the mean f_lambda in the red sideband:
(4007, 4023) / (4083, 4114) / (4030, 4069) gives -1.3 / 12.6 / 12.6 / 11.7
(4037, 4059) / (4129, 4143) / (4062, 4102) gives 2.8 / 12.8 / 11.9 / 12.8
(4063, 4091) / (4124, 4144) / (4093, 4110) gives 2.5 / 12.4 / 10.7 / 12.8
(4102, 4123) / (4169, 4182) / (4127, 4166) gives -3.6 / 11.8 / 12.7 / 11.5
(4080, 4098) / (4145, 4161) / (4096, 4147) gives 2.6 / 12.2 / 11.9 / 12.9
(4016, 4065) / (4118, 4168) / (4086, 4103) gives 1.8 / 12.5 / 11.3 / 12.7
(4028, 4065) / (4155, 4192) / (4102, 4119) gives 1.1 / 12.7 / 11.7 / 12.3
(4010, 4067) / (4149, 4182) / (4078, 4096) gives 0.3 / 12.5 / 12.3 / 12.4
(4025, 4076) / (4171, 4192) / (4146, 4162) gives -1.4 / 12.5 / 13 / 11.8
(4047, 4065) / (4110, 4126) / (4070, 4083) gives 1.0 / 13.1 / 11.9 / 12.2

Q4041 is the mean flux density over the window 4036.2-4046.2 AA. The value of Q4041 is 13.1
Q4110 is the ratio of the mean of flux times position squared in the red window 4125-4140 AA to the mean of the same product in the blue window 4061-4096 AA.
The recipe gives 1.06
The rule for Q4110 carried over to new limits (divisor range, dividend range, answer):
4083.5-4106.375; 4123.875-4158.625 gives 1.14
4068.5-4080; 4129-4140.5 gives 1.08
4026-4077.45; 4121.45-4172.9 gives 1.06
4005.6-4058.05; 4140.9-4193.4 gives 1.07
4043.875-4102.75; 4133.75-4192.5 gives 1.07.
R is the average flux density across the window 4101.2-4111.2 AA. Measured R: 11.3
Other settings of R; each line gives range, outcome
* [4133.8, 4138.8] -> 12.6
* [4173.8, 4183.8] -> 11.8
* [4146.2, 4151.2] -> 12.6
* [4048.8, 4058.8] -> 13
